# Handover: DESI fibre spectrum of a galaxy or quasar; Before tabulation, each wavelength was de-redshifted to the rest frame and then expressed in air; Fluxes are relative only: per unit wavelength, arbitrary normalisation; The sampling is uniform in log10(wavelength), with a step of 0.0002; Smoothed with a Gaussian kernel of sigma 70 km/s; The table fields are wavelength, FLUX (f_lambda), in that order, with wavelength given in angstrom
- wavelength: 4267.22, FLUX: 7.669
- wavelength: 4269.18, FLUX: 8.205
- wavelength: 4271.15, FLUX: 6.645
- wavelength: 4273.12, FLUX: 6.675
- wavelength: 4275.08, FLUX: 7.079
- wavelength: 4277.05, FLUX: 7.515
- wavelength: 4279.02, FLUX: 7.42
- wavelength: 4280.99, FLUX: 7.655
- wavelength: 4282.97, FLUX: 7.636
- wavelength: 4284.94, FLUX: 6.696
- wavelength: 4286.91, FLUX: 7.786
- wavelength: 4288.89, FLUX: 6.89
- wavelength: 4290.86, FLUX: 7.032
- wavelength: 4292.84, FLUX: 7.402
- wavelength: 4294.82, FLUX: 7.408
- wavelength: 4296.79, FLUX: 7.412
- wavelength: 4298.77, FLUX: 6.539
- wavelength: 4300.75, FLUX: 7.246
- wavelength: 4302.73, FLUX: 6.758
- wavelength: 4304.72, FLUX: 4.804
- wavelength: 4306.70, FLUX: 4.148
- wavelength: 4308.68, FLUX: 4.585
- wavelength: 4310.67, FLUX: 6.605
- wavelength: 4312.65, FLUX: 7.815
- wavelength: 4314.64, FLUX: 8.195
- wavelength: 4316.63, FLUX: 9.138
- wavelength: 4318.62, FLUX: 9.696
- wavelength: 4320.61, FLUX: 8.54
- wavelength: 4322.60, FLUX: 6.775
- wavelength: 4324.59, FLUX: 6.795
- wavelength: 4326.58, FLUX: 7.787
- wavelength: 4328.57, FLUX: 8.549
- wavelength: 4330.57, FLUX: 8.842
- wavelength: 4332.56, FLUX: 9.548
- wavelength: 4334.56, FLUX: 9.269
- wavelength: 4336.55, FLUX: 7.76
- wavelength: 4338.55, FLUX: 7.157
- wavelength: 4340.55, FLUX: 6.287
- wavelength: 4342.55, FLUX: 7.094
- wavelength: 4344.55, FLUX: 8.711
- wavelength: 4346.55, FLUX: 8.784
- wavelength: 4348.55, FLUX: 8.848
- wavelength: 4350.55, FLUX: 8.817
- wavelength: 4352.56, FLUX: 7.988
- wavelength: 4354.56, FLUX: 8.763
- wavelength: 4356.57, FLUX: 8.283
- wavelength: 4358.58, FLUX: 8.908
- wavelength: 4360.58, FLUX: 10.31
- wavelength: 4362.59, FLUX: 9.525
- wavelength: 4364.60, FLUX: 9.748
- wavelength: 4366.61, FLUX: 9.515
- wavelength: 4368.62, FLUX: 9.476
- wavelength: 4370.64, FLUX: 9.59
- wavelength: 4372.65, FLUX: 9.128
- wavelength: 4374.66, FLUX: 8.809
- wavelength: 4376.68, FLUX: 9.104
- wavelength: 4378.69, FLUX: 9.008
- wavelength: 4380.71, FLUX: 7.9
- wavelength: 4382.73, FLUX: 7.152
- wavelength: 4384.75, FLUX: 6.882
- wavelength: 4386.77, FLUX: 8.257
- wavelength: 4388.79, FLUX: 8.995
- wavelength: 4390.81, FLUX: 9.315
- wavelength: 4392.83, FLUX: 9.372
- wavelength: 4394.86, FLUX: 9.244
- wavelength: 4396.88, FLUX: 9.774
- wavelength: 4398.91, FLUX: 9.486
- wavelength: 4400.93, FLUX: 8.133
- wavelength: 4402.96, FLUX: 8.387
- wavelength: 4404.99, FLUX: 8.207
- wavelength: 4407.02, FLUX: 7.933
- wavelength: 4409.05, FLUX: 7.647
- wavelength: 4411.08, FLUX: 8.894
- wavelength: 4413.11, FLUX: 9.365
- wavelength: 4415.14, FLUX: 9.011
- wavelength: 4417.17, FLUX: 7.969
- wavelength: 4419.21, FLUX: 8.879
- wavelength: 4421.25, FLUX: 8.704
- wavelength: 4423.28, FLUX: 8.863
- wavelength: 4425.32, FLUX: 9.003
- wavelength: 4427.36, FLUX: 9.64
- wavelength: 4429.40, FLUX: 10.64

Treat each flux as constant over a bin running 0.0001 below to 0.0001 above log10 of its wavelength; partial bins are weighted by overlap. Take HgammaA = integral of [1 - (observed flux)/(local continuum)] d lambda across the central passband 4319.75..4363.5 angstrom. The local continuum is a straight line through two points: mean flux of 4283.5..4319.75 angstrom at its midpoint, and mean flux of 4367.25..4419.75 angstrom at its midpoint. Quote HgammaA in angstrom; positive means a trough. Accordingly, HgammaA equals -3.3 angstrom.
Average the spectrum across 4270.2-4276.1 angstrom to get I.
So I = 6.81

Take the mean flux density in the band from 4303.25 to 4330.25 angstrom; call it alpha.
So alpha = 7.22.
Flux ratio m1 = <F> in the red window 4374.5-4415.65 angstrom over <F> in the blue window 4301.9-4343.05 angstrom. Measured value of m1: 1.16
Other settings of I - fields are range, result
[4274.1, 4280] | 7.34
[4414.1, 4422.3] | 8.65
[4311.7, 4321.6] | 8.67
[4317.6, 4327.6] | 7.93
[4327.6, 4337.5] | 8.8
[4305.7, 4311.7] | 5.14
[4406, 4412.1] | 8.16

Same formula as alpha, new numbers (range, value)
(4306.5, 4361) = 8.03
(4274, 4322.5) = 7.16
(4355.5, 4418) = 8.82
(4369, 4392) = 8.59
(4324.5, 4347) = 8.08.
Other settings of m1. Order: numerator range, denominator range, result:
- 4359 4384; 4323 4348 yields 1.13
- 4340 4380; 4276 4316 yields 1.28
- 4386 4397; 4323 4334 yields 1.11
